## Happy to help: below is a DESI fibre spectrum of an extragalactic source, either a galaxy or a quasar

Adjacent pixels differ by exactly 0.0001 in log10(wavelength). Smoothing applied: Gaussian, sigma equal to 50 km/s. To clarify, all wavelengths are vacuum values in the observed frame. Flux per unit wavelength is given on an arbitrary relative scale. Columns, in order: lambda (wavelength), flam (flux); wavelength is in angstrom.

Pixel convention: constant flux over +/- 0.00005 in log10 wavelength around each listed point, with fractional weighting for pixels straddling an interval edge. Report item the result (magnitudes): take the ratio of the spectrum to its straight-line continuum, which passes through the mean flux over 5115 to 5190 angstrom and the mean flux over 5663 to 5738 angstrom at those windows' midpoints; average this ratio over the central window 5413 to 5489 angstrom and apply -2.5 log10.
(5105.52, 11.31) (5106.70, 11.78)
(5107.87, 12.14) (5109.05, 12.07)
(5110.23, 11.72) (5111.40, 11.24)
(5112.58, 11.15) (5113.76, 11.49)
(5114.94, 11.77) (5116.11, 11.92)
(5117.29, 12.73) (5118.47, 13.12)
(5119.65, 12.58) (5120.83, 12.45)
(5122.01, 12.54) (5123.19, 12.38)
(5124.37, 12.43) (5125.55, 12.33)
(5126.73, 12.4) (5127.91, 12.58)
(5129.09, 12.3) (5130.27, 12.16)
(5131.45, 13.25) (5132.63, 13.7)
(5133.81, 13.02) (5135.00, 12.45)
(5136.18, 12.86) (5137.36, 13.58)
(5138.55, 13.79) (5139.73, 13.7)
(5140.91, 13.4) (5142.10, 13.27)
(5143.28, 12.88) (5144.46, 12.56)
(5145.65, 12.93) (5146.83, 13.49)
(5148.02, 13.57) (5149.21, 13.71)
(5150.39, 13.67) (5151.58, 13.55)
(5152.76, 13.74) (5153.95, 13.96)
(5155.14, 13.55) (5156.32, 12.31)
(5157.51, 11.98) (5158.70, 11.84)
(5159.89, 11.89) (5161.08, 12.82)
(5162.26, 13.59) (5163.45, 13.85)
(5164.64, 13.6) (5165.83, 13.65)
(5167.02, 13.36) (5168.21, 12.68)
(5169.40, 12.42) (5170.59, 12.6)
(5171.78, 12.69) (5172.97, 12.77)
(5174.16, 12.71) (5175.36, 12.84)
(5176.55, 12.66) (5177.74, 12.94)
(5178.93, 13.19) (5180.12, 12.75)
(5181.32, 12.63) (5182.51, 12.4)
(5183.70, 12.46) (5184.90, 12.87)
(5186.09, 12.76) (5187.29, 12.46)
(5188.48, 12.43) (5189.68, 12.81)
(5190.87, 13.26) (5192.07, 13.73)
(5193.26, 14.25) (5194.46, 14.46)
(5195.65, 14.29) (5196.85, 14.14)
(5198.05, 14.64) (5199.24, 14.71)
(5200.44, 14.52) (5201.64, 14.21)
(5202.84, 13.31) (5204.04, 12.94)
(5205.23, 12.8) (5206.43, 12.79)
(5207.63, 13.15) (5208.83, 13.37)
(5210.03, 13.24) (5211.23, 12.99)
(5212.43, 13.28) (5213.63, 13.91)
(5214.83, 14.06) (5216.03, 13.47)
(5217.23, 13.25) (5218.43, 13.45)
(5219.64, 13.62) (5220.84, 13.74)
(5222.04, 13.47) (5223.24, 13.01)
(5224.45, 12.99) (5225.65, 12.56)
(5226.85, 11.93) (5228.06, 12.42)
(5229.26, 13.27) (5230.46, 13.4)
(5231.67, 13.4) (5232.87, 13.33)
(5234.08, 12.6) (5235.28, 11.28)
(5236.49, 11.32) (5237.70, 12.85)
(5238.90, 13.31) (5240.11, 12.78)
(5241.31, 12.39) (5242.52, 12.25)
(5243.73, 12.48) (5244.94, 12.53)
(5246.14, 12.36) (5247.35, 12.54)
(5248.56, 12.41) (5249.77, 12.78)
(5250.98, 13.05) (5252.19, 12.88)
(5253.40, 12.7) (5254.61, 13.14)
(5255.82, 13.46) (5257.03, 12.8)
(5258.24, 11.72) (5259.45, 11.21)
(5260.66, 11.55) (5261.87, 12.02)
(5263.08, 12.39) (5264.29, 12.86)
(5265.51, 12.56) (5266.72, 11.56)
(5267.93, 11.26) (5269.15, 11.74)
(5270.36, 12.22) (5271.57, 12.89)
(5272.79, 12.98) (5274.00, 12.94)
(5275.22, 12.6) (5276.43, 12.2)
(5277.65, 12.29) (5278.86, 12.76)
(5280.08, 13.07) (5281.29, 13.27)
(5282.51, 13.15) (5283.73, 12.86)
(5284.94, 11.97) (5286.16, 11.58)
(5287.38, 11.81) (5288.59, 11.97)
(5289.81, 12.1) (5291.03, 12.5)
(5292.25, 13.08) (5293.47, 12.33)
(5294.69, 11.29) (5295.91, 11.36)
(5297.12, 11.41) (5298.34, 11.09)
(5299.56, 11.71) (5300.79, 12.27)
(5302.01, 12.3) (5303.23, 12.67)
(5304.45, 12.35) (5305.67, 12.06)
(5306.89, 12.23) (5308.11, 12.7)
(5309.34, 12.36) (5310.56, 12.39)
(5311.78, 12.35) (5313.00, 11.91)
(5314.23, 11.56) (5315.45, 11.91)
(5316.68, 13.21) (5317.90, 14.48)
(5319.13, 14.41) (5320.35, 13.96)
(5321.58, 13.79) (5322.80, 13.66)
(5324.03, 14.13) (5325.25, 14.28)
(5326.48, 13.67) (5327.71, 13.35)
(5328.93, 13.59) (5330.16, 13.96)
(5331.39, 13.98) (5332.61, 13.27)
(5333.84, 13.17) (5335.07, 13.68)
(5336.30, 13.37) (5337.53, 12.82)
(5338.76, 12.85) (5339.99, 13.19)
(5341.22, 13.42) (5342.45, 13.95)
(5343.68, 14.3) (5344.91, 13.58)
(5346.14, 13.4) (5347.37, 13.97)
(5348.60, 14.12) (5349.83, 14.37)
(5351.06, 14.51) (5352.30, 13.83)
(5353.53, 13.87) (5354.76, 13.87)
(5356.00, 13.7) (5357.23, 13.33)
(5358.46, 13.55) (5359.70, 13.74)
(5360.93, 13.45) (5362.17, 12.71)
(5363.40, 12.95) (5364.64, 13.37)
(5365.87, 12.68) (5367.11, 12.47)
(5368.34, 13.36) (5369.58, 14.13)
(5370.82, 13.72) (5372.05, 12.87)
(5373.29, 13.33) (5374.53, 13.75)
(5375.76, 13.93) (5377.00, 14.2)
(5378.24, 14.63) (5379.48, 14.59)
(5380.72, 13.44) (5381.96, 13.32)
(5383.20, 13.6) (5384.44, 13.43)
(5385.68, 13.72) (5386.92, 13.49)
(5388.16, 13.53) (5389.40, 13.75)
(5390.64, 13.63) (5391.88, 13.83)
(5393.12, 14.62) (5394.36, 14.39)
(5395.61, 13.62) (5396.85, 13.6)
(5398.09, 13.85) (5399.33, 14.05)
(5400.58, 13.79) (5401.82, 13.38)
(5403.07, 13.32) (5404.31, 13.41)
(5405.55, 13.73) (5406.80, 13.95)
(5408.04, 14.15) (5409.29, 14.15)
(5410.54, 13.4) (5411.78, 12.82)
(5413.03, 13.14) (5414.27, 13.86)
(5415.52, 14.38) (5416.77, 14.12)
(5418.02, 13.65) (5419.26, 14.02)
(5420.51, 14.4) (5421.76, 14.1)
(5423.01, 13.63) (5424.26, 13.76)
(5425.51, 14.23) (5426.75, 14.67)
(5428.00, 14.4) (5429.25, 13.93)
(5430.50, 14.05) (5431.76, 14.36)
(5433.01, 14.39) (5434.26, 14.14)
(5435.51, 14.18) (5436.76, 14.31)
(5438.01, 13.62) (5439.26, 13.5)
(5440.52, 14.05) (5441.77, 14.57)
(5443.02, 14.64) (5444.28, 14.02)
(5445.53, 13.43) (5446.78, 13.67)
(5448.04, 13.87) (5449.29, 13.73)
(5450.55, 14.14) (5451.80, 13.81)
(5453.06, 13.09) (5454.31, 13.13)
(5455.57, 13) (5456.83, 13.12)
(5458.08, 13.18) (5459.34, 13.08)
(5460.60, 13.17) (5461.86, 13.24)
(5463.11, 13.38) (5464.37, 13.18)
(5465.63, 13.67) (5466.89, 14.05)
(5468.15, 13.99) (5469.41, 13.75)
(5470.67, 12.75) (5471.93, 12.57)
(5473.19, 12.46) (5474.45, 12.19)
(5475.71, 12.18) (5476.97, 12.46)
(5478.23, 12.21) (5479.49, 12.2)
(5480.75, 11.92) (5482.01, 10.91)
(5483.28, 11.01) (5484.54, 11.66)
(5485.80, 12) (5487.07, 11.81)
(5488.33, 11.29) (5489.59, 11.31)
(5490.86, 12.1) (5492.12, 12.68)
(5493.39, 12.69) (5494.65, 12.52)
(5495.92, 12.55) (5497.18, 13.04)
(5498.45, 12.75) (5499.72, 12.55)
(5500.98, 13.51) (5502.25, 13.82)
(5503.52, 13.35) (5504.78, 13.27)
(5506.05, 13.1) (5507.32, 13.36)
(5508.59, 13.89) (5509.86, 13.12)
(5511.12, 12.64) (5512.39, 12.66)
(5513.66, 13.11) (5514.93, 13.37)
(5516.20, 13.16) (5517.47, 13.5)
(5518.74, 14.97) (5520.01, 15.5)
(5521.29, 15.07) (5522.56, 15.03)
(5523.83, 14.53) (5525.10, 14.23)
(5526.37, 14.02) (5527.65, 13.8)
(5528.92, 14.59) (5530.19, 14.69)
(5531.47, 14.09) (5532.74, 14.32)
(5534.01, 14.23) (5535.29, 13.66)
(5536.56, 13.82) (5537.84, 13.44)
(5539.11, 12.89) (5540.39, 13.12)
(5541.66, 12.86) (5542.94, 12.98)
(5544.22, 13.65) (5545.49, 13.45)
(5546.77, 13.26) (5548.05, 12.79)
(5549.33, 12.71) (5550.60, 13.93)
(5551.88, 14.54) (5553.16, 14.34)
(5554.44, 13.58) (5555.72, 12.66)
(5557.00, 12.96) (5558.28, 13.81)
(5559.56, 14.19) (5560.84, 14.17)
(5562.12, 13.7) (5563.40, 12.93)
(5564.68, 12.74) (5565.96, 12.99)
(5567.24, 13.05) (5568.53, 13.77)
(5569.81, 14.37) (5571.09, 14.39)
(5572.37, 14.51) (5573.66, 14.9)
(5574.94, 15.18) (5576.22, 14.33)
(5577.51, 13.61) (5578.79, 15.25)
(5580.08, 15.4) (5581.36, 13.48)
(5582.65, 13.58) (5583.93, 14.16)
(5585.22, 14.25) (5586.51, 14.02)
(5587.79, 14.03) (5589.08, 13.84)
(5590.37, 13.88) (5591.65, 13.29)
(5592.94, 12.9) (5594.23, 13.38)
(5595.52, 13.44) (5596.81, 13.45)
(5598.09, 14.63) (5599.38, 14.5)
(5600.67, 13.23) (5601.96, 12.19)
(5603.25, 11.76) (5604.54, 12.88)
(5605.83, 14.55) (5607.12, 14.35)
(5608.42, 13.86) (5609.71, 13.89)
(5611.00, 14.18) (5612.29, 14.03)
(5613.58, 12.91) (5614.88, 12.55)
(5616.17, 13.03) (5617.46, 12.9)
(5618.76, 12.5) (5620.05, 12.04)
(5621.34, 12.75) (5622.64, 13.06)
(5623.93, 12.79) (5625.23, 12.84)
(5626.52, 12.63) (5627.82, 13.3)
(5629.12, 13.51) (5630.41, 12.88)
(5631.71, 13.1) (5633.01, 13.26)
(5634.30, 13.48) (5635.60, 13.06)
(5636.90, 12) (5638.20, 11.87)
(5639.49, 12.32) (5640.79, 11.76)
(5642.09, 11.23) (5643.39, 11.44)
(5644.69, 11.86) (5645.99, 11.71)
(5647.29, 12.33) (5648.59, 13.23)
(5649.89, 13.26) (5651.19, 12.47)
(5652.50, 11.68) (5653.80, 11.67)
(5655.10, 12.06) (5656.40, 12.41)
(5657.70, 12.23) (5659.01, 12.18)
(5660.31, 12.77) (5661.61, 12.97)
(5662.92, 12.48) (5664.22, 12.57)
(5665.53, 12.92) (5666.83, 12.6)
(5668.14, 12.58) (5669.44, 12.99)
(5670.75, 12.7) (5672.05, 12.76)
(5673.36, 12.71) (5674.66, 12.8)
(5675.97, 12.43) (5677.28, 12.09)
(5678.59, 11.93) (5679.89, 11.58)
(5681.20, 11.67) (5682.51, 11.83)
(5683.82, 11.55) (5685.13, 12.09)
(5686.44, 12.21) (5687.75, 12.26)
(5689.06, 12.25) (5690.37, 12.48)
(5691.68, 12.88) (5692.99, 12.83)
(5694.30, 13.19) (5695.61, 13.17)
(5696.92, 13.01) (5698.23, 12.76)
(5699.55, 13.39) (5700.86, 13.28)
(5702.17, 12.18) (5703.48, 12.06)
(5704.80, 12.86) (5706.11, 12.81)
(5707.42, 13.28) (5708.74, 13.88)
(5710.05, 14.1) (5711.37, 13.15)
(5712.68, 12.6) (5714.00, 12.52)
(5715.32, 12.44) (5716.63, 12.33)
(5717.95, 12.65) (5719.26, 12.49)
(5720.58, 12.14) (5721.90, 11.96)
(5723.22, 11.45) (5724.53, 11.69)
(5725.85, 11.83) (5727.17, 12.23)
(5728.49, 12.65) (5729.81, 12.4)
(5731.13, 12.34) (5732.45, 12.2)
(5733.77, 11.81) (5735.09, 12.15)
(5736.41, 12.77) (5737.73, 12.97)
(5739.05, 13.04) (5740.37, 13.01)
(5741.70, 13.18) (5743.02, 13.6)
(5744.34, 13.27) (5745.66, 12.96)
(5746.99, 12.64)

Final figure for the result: -0.06 mag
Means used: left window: 12.9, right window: 12.5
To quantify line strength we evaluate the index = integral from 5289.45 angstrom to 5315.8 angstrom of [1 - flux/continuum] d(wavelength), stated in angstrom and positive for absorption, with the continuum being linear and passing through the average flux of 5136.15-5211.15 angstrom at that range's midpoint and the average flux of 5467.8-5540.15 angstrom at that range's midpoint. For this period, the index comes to 2.17 angstrom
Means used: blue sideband 13.2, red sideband 13.1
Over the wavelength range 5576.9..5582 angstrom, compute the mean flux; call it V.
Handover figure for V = 14.5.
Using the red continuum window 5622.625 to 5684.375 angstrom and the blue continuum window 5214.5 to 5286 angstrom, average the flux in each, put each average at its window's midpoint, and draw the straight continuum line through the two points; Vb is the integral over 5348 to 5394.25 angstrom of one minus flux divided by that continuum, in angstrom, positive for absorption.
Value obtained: -4.0 angstrom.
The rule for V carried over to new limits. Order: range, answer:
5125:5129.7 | 12.4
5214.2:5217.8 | 13.6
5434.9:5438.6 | 14.1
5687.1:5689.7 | 12.3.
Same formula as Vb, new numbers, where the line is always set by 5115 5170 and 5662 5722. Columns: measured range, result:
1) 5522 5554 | -2.75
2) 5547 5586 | -3.65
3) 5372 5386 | -1.05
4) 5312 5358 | -2.63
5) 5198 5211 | -0.63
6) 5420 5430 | -1.06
